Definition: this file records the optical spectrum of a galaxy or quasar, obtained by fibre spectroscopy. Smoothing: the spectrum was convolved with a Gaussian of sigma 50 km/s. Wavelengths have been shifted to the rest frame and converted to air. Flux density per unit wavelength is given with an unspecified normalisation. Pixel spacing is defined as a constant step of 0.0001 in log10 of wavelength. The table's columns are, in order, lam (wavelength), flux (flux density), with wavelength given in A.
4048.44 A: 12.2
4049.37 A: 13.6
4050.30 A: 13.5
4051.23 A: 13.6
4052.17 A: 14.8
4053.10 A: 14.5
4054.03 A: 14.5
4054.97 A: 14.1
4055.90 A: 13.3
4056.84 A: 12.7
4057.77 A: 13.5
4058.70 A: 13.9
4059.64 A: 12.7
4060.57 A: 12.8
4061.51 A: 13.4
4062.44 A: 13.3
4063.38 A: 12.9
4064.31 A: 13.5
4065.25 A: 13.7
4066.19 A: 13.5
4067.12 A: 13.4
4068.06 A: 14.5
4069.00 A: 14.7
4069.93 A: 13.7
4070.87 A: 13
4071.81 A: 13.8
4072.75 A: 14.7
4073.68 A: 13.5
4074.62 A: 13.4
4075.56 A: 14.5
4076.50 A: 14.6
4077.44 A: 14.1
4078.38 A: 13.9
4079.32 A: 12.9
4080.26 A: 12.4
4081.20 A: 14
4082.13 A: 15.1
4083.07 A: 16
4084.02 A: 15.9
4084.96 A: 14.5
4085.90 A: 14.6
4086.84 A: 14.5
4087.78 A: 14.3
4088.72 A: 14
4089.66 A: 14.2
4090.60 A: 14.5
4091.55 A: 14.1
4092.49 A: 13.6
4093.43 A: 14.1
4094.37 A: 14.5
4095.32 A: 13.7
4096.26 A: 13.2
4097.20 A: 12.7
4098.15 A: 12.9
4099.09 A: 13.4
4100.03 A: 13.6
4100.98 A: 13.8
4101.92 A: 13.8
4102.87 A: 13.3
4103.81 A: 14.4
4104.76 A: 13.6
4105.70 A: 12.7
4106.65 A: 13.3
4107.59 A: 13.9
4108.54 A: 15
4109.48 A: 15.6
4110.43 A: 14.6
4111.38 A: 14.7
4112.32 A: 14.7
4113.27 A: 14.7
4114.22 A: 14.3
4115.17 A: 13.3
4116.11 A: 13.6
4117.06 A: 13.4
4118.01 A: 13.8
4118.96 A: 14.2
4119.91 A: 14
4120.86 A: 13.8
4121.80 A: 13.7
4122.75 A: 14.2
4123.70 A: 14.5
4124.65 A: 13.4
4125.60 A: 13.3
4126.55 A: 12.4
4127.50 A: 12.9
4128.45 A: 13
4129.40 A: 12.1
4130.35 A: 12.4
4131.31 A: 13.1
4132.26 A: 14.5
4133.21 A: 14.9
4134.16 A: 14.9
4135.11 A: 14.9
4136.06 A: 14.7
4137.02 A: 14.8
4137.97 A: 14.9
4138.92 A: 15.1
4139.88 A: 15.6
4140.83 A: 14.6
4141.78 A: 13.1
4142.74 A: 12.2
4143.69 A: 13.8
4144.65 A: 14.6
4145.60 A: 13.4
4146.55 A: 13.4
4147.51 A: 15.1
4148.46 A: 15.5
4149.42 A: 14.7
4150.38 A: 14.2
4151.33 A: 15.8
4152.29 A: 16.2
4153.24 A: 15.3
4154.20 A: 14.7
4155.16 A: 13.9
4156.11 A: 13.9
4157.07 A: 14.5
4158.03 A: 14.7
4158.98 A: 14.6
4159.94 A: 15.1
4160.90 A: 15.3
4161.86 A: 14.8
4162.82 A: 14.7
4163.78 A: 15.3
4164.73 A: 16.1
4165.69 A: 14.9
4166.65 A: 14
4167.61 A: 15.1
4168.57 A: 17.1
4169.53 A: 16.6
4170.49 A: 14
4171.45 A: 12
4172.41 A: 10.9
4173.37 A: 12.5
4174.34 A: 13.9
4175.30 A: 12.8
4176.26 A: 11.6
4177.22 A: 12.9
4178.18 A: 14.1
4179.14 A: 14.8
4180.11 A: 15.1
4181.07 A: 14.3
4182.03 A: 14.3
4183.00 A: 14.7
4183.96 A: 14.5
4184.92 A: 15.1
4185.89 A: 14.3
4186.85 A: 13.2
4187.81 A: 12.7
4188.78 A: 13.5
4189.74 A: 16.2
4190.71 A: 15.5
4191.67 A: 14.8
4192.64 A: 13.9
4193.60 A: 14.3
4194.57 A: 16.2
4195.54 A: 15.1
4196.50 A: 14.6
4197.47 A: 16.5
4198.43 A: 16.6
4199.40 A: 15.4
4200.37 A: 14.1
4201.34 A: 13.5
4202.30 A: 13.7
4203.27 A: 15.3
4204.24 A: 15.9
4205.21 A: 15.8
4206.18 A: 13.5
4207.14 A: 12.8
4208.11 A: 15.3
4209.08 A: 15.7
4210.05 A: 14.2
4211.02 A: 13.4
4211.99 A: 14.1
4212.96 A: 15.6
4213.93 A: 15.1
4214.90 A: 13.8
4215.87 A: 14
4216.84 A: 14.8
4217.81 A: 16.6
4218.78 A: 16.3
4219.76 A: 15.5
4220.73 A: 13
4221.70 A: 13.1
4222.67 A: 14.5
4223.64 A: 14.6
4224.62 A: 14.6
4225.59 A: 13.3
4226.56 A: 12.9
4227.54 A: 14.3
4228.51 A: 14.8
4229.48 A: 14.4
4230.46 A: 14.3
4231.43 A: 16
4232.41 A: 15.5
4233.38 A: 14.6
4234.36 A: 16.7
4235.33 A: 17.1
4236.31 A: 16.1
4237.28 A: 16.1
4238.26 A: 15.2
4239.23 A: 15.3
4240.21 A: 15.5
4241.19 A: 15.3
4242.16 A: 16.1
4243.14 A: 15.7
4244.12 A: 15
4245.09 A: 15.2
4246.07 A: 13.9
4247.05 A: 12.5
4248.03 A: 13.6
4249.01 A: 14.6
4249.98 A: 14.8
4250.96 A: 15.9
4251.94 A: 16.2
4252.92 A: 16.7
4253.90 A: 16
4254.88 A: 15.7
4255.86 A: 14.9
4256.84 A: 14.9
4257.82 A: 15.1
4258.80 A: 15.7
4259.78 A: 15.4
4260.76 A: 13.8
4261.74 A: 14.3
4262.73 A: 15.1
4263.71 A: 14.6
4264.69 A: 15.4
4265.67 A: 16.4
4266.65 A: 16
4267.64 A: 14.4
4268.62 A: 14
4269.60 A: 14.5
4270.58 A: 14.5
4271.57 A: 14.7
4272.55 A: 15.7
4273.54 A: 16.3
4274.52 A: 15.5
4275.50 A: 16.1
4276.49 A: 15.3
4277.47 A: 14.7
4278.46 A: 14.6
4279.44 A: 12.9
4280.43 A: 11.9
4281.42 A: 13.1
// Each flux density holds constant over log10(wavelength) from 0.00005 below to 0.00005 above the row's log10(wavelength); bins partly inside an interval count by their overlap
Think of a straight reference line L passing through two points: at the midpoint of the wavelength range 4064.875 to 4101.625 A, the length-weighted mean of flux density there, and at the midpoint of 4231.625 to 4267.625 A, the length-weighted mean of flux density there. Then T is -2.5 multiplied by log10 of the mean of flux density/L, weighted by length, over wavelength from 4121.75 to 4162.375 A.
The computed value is 0.01 mag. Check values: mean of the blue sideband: 14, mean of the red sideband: 15.3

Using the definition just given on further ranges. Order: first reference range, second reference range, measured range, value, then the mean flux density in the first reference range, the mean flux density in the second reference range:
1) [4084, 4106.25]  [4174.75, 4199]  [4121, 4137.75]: 0.03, 13.9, 14.5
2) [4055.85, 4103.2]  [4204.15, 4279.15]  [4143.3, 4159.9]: -0.02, 13.8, 15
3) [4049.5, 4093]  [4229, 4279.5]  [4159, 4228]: 0.02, 13.9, 15.2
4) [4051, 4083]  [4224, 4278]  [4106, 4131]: 0.03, 13.8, 15.1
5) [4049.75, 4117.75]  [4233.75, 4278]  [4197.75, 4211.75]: 0.01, 13.9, 15.3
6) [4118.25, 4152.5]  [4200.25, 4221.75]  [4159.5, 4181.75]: 0.01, 14.1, 14.6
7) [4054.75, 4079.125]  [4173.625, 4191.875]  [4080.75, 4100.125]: -0.03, 13.6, 14.1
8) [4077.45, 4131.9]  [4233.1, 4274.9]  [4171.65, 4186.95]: 0.07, 13.9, 15.2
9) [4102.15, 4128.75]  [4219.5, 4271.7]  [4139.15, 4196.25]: -0.01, 13.9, 15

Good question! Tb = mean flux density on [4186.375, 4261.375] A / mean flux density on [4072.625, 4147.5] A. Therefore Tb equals 1.06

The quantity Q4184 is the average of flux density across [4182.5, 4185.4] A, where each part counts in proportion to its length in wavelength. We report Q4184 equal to 14.8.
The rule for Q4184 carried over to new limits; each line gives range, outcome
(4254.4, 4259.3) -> 15.3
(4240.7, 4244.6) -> 15.5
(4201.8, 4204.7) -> 15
